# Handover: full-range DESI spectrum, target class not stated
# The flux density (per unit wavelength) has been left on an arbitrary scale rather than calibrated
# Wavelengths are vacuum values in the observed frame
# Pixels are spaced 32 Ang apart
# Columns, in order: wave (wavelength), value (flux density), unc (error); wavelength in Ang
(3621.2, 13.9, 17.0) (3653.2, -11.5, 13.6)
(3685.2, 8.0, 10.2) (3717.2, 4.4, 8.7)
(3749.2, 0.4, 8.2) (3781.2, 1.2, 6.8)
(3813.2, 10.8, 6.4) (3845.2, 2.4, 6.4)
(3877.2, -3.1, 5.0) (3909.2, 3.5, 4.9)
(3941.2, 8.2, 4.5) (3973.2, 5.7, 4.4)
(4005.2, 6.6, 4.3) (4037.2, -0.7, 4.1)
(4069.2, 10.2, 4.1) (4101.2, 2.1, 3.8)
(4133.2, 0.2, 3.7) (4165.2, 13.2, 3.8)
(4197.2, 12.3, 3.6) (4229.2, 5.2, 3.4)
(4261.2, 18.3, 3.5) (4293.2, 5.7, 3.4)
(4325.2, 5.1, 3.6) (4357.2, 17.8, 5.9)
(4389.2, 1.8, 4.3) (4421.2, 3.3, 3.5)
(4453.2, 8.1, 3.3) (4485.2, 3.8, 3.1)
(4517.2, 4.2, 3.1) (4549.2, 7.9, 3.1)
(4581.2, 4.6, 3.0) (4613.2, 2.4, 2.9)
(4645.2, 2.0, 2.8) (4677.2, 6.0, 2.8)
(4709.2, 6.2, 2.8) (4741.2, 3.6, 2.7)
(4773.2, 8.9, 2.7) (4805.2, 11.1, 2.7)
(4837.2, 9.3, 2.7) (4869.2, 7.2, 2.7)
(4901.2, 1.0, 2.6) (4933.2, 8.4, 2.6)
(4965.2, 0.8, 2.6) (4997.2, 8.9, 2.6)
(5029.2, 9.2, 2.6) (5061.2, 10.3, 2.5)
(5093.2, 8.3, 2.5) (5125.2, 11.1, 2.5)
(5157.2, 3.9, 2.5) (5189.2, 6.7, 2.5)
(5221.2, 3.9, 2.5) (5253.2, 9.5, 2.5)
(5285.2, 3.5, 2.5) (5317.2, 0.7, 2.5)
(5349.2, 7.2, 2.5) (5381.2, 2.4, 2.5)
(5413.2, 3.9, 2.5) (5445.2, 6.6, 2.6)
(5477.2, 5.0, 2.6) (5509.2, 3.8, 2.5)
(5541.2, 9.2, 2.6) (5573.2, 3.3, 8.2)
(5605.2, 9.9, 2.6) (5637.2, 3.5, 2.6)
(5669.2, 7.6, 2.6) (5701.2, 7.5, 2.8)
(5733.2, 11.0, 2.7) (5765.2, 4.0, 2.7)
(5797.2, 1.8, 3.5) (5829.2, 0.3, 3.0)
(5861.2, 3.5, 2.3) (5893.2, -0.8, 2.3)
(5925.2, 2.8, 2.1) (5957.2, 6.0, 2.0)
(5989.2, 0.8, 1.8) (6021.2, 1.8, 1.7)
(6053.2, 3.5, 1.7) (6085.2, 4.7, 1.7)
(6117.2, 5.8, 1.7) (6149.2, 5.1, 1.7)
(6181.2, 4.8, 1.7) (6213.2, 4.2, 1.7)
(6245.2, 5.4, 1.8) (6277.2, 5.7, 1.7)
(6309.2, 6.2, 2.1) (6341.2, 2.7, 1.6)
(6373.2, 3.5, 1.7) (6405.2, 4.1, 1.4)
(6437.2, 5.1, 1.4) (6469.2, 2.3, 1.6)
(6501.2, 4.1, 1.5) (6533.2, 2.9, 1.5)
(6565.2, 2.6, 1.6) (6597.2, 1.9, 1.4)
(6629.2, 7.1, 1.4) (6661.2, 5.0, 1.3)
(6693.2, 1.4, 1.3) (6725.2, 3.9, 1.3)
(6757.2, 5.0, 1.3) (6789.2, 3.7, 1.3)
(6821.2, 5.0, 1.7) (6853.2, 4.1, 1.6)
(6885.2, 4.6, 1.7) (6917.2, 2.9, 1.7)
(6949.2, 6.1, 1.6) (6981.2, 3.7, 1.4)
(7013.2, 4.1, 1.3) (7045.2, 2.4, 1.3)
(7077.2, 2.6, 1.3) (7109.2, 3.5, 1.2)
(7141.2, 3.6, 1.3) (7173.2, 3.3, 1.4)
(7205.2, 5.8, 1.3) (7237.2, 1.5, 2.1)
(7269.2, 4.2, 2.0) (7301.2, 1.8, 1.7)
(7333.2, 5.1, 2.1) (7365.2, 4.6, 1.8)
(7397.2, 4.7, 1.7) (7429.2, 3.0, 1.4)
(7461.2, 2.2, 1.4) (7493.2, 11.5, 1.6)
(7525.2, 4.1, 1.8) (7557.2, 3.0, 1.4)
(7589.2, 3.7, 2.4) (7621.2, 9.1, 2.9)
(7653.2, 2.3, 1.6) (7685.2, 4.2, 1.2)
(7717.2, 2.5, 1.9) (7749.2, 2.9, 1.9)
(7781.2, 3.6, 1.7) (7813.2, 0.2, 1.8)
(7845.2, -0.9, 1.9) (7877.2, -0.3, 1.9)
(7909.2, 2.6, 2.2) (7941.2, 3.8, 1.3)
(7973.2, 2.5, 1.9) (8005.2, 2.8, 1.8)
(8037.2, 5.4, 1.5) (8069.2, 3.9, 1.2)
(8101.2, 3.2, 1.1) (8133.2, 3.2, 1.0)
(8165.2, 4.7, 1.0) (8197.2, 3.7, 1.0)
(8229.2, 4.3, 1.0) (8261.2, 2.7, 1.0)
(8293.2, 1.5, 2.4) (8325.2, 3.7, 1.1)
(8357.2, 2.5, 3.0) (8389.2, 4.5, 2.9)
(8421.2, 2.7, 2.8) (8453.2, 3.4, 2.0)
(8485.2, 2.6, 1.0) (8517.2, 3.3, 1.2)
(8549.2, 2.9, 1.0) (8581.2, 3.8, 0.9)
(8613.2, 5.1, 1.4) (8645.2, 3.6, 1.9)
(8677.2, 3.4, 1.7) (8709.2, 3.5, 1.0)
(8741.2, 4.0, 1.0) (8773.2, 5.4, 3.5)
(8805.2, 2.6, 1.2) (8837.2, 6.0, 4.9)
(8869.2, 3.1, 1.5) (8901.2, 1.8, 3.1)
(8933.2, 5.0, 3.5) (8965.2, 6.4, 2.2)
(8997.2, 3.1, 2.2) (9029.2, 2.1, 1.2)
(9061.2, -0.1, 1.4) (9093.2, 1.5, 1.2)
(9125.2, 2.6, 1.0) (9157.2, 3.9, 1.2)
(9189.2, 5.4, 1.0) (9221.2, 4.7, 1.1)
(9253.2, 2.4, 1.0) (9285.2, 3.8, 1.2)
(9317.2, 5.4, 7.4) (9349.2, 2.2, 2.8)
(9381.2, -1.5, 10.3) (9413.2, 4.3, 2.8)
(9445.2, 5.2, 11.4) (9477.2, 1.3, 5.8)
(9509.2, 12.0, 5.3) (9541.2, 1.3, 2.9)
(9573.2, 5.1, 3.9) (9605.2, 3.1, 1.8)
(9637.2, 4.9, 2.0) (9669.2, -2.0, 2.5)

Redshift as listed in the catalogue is 0.143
